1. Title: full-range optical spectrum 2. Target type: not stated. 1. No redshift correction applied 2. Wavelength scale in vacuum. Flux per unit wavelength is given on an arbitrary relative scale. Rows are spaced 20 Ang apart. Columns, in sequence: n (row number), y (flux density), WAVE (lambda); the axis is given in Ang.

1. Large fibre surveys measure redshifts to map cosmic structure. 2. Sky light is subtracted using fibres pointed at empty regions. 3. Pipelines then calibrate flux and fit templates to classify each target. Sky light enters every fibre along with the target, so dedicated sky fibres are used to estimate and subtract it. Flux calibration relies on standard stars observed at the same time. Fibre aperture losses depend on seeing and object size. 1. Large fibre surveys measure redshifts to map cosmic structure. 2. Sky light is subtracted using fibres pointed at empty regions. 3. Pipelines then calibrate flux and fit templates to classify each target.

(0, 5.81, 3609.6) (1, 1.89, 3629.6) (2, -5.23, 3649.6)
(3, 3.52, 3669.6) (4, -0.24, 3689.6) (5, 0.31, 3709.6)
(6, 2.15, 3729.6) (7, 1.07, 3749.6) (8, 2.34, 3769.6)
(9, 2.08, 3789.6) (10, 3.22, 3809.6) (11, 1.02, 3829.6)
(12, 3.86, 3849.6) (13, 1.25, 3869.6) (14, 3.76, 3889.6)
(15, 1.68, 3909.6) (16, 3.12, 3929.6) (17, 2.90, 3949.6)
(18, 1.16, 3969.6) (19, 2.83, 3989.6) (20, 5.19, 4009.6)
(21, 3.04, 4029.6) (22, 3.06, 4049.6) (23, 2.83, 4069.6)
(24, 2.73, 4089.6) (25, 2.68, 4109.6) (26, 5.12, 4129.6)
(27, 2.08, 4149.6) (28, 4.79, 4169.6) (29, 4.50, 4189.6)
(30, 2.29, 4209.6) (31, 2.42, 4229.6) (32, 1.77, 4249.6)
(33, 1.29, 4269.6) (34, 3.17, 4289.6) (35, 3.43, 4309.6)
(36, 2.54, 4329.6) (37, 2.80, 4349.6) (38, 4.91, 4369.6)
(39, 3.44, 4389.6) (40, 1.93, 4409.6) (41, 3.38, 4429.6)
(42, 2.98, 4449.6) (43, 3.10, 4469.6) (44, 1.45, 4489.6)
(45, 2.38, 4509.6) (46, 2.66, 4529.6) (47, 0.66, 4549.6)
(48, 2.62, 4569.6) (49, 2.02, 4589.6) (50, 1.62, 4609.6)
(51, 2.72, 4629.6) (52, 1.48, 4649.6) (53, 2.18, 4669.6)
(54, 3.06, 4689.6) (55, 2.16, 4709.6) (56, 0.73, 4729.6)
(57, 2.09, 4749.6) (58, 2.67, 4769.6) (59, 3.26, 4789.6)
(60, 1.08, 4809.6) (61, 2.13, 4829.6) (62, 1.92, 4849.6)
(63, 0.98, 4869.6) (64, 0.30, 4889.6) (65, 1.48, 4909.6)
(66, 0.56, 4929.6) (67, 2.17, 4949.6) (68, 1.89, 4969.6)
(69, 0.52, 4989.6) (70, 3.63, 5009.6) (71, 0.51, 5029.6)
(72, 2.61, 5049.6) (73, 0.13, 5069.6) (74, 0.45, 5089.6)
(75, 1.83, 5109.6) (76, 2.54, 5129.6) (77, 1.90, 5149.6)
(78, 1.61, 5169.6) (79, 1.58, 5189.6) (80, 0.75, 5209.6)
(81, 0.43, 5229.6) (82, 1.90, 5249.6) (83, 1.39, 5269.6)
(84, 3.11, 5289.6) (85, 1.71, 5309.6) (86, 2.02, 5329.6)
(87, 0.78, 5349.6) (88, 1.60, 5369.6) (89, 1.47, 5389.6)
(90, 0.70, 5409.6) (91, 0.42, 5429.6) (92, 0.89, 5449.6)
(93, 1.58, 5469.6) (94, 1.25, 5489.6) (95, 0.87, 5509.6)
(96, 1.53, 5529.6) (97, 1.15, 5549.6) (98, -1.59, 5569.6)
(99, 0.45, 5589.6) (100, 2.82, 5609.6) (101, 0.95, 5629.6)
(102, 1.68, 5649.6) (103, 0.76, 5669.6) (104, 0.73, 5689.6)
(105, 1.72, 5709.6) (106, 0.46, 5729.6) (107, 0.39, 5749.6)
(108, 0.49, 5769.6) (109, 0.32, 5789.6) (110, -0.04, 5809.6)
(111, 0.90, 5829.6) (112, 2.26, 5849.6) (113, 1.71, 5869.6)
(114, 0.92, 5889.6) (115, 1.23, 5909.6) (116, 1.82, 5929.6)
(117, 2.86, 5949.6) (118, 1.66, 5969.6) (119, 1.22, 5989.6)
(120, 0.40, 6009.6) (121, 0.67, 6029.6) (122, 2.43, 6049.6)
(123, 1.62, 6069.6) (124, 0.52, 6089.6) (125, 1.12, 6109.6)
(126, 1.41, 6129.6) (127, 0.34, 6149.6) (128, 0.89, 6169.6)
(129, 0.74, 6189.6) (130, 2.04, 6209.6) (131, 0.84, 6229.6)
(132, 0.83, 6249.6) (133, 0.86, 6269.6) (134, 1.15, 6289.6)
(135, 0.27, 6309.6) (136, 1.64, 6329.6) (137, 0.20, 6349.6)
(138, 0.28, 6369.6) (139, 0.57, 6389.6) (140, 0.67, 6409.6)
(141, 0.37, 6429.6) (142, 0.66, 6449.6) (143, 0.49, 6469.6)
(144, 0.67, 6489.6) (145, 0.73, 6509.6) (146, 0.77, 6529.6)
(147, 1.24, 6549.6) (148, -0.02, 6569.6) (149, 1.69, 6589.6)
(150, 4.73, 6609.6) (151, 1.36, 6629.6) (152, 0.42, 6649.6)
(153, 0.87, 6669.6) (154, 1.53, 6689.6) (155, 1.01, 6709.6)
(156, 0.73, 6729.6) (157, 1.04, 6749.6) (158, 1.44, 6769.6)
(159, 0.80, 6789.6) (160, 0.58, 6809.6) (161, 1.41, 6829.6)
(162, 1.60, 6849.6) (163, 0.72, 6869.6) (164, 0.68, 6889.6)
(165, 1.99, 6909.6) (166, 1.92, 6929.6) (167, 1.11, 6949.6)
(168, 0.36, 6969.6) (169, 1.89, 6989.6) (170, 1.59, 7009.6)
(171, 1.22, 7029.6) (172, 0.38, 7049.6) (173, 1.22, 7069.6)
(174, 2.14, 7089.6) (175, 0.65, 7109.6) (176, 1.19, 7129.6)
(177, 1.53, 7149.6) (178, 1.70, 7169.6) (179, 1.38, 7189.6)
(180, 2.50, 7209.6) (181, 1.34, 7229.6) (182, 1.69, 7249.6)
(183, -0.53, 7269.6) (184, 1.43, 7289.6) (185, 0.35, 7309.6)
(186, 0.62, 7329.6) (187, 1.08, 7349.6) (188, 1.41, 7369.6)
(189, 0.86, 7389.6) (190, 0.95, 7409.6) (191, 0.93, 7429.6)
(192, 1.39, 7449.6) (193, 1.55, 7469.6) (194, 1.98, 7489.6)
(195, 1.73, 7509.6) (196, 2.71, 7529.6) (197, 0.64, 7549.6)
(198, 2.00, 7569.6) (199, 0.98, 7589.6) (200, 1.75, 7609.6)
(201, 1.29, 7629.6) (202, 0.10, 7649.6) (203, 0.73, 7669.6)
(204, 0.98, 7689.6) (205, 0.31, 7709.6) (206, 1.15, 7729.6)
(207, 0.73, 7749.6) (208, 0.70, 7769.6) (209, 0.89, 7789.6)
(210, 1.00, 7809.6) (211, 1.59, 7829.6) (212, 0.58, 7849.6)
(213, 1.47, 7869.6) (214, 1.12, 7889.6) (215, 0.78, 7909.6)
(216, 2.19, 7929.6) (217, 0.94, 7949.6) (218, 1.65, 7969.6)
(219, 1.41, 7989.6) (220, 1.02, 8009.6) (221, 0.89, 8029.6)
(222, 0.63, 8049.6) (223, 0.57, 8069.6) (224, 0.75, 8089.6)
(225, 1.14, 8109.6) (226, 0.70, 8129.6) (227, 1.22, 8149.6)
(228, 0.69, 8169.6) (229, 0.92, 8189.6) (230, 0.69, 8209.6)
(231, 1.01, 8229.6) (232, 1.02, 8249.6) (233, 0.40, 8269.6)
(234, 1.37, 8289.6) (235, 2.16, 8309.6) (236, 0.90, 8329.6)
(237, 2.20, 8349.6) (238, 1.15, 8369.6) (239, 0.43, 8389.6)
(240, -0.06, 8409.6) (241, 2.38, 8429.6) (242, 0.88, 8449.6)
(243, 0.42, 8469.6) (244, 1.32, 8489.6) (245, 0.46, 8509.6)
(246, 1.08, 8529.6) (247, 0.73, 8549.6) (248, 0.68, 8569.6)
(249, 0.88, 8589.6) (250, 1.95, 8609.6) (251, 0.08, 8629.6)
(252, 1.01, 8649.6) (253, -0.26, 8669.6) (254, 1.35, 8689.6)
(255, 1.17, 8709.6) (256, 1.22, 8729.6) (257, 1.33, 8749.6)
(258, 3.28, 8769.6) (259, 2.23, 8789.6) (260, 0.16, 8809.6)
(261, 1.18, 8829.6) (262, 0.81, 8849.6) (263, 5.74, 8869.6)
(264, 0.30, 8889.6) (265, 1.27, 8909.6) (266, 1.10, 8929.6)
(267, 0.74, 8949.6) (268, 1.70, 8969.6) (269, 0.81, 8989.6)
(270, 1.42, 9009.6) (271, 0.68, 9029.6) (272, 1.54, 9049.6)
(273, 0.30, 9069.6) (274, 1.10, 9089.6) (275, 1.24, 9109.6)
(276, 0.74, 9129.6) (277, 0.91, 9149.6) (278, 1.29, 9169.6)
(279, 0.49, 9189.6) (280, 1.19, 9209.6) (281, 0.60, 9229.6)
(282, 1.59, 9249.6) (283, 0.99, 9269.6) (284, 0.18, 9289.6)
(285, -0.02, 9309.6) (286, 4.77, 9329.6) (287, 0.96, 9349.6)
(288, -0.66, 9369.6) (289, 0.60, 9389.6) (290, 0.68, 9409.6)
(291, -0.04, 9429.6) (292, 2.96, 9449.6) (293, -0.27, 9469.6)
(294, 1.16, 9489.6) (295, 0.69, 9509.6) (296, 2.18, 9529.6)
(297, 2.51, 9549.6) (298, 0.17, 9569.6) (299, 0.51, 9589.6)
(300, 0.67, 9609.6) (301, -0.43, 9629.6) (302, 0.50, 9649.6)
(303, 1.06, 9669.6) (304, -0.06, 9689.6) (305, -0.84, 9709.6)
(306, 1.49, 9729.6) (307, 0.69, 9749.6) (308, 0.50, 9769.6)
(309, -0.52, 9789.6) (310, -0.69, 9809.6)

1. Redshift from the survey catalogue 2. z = 0.77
